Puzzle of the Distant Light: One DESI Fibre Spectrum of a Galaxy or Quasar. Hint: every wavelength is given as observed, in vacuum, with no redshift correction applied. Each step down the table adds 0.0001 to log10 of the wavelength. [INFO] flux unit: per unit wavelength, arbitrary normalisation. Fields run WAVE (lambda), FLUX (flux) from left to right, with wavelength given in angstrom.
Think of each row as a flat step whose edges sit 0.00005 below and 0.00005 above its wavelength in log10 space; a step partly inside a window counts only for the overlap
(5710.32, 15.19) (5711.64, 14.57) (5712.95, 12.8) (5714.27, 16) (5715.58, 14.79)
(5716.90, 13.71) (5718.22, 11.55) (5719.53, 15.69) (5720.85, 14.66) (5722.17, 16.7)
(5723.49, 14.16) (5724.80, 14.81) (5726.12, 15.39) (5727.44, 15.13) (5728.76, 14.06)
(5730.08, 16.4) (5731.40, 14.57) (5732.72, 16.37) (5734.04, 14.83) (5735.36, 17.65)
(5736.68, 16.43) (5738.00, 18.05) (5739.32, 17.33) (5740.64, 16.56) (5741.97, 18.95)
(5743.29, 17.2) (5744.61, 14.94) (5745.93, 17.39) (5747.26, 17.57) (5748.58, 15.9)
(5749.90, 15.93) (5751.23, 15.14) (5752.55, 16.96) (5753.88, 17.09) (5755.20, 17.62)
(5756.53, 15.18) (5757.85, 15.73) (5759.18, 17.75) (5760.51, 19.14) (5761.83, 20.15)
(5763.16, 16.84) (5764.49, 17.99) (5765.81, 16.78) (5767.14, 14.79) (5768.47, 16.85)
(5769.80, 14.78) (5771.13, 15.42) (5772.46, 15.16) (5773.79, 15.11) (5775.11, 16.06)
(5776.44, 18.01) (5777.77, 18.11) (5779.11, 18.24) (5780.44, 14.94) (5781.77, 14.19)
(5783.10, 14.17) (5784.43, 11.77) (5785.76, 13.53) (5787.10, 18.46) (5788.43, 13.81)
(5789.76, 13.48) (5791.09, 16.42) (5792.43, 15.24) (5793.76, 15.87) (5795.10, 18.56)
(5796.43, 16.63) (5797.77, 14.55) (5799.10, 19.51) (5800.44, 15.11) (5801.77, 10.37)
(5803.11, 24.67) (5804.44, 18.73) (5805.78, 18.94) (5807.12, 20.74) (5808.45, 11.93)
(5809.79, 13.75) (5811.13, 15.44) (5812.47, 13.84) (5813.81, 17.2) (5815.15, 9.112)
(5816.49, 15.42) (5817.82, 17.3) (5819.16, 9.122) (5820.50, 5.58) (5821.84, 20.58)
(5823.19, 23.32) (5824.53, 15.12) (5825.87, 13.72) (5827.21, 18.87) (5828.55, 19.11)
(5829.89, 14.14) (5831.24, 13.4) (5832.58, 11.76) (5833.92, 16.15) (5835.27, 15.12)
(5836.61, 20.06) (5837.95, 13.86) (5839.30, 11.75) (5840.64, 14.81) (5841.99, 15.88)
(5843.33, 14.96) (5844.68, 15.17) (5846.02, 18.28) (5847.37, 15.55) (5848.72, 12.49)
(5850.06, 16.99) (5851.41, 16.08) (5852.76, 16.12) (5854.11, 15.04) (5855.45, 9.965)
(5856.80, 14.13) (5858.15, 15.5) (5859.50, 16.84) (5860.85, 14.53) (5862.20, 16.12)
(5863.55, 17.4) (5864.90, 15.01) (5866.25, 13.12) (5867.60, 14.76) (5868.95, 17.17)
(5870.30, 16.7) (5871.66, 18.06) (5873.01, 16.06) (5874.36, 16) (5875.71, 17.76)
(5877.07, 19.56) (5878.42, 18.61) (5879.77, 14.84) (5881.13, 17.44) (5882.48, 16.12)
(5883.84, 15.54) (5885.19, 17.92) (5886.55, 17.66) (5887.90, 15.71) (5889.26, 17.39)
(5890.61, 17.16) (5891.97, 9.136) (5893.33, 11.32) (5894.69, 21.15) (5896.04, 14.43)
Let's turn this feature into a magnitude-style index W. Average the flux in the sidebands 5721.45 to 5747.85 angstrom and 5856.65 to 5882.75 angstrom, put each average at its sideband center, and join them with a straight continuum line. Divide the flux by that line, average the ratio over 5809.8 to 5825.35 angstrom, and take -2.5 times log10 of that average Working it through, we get 0.11 mag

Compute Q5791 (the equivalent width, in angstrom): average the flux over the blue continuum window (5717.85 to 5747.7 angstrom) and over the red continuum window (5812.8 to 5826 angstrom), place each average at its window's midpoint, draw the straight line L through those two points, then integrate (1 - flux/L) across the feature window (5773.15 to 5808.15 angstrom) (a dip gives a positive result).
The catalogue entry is -2.84 angstrom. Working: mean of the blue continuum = 16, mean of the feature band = 16.3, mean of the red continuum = 14.7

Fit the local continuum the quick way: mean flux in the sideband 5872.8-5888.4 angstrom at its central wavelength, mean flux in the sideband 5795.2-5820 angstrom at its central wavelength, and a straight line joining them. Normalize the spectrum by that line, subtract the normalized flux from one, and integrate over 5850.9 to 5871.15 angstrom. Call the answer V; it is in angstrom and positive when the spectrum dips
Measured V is 1.7 angstrom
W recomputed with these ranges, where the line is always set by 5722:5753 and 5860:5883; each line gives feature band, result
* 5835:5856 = 0.08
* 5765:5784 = 0.03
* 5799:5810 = -0.05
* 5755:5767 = -0.07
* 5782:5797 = 0.07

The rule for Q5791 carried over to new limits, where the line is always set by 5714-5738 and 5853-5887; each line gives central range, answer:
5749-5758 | -0.5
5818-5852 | 1.2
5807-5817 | 0.9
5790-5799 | -0.4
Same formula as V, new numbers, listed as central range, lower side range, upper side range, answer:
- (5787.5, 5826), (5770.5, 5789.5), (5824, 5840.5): -0.9 angstrom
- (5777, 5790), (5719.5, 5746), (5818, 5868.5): 0.4 angstrom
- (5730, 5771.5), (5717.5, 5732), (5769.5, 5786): -4.4 angstrom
